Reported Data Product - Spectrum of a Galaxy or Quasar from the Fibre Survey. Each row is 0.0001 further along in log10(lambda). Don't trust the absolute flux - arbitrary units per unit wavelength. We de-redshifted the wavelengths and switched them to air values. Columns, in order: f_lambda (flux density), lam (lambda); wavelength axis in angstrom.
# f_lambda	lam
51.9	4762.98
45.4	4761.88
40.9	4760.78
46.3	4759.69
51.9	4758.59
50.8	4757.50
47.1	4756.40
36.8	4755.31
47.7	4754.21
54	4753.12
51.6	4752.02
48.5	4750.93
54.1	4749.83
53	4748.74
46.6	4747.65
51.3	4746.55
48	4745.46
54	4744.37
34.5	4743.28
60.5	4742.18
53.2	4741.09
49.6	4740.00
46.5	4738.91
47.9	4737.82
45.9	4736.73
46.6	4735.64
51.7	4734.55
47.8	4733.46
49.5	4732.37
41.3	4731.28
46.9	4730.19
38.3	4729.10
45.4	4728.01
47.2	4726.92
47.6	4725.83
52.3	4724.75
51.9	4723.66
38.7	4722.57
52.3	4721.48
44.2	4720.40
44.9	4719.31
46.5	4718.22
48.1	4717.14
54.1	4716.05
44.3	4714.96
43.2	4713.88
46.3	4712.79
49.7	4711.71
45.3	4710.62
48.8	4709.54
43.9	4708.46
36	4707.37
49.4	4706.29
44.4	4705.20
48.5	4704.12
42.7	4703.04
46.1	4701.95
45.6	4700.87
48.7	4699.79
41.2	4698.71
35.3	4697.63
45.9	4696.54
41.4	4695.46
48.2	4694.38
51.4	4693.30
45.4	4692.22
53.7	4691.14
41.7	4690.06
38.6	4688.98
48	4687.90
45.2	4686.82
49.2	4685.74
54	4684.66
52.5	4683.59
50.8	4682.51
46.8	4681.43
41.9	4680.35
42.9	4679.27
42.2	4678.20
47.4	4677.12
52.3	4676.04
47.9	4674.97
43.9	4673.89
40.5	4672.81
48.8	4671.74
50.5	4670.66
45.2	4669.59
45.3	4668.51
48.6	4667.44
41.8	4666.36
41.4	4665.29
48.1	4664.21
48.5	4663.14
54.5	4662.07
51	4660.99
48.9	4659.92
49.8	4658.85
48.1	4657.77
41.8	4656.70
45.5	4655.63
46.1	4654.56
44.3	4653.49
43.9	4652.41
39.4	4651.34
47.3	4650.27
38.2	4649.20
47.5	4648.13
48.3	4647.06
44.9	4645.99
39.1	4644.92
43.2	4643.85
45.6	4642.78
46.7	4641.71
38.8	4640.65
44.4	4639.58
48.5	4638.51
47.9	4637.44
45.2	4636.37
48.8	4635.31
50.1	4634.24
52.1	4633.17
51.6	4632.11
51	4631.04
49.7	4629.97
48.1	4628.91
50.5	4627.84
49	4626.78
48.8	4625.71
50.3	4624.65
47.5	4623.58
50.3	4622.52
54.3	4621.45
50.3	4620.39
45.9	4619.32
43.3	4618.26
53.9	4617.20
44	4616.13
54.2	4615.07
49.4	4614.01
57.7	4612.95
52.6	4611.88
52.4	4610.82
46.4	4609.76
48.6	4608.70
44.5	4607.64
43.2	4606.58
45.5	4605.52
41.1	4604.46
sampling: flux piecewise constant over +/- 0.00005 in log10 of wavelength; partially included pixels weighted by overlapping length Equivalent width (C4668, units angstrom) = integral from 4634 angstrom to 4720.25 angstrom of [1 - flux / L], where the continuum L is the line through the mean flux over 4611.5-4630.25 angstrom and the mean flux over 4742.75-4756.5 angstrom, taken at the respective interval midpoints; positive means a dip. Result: 5.7 angstrom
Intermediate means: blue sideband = 50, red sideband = 48.3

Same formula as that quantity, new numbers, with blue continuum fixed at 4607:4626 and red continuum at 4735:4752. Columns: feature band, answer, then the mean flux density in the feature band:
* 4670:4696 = 1.4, 46.9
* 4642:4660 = 1.8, 44.7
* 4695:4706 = 1.2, 44.1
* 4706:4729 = 1.4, 46.5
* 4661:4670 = 0.5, 46.9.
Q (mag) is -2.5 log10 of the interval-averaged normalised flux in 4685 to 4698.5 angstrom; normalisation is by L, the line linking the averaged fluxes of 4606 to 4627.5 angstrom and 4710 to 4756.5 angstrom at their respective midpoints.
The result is 0.07 mag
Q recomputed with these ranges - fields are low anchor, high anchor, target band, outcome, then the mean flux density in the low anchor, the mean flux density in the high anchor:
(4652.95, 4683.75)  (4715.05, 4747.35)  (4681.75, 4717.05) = 0.02 mag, 46.7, 47.7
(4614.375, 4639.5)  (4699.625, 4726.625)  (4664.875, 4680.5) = 0.05 mag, 49.3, 46.5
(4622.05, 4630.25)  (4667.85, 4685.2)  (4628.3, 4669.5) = 0.04 mag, 49.3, 47.1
